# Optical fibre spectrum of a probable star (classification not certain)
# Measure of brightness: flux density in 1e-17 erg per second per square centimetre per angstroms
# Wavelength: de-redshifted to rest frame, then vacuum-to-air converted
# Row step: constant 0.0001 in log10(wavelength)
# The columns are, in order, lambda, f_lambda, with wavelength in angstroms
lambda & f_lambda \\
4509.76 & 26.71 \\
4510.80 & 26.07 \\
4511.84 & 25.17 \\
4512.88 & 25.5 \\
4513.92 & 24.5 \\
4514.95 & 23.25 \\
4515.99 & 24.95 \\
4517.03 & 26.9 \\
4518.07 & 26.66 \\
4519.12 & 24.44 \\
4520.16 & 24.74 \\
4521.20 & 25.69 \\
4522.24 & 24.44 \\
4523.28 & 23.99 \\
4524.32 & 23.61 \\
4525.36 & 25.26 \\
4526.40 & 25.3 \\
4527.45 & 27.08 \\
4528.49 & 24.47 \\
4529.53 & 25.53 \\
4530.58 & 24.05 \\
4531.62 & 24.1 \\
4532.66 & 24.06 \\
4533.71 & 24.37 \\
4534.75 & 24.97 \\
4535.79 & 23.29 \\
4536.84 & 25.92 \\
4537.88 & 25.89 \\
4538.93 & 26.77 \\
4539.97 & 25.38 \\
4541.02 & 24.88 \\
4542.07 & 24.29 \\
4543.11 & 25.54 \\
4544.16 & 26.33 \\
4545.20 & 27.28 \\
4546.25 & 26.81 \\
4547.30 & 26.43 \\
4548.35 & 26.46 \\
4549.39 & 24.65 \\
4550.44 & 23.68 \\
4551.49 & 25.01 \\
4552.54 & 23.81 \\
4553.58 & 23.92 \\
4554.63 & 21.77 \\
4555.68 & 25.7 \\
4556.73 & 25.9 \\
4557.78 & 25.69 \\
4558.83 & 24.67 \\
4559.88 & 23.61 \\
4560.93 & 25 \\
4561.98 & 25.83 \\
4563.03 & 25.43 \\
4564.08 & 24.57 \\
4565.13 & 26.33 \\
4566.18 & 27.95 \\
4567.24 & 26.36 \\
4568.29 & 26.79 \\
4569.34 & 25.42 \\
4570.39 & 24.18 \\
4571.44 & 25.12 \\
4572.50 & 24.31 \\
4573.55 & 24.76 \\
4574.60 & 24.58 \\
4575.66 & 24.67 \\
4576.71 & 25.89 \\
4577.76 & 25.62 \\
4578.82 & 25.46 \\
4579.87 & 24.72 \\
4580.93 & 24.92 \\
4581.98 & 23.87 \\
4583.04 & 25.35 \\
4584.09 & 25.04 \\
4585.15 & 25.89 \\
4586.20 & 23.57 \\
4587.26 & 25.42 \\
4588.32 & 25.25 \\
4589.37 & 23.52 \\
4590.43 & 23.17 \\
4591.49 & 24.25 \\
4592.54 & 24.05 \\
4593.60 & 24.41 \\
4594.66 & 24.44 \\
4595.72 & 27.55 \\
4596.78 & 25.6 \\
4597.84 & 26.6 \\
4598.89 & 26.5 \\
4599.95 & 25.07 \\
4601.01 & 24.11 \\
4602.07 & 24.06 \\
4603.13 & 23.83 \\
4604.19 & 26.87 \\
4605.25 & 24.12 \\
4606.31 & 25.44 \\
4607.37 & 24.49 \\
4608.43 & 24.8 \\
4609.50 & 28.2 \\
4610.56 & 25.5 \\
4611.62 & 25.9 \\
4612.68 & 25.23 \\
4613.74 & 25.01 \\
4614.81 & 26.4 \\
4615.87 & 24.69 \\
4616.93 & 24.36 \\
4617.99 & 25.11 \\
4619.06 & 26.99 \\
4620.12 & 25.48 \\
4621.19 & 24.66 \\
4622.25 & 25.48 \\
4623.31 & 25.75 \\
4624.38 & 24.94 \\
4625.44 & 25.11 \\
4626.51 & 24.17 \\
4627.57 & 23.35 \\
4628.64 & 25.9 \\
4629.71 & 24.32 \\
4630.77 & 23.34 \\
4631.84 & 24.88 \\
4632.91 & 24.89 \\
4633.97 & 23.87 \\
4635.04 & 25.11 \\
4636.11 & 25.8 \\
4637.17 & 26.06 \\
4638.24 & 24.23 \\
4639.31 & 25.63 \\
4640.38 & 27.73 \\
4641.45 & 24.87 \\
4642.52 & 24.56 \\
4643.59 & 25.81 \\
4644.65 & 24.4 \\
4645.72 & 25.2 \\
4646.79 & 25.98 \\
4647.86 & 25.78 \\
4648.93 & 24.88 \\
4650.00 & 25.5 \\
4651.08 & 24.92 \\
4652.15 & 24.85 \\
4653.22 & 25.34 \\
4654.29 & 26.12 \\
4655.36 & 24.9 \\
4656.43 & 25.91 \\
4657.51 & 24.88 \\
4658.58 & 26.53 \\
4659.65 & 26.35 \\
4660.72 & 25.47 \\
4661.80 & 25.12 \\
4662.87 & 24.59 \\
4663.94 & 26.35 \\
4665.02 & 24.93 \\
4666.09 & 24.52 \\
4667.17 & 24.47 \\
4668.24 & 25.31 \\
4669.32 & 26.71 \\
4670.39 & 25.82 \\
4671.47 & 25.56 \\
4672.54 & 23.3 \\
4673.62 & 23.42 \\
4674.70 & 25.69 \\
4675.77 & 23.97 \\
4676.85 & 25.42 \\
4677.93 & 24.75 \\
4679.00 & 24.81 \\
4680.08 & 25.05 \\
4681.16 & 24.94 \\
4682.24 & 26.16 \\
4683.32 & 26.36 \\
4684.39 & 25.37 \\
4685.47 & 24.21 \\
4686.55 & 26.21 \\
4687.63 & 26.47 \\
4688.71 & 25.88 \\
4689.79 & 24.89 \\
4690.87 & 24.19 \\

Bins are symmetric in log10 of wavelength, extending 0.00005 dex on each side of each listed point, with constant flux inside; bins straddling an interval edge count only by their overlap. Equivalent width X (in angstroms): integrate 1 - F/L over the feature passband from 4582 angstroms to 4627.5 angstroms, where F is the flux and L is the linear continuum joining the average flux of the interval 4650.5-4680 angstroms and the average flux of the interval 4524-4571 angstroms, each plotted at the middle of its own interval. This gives 0.1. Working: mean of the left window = 25.2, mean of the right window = 25.2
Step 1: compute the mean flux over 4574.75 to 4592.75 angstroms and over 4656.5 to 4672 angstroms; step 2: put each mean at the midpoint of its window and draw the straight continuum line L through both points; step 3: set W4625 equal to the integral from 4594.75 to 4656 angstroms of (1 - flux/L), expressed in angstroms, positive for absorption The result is -0.3 angstroms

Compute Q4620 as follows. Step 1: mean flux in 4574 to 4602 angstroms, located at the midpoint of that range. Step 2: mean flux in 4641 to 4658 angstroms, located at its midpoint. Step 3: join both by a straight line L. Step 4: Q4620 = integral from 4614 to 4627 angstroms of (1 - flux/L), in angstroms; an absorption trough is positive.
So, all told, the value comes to -0.08 angstroms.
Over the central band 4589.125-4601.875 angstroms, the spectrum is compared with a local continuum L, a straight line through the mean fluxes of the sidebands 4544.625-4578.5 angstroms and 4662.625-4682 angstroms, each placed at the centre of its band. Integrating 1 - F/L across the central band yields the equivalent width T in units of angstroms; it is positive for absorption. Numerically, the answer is 0.12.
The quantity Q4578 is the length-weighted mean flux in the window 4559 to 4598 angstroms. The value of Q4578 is 25.1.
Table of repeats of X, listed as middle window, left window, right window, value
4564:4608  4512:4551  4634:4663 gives 0.3 angstroms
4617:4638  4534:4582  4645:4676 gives 0.2 angstroms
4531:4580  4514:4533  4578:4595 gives -0.9 angstroms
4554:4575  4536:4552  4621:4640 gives 0.2 angstroms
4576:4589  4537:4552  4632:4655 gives 0.2 angstroms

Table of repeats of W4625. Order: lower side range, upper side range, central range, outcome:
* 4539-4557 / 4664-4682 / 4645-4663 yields -0.3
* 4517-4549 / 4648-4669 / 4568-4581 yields 0.1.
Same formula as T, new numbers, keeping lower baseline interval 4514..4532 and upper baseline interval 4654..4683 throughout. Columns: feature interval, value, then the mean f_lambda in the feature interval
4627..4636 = 0.23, 24.5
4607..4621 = -0.23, 25.5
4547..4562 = 0.16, 24.8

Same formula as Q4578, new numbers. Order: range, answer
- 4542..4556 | 25.1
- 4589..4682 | 25.2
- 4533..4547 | 25.5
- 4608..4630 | 25.3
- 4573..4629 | 25.1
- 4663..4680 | 25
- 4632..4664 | 25.4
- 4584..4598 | 24.8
